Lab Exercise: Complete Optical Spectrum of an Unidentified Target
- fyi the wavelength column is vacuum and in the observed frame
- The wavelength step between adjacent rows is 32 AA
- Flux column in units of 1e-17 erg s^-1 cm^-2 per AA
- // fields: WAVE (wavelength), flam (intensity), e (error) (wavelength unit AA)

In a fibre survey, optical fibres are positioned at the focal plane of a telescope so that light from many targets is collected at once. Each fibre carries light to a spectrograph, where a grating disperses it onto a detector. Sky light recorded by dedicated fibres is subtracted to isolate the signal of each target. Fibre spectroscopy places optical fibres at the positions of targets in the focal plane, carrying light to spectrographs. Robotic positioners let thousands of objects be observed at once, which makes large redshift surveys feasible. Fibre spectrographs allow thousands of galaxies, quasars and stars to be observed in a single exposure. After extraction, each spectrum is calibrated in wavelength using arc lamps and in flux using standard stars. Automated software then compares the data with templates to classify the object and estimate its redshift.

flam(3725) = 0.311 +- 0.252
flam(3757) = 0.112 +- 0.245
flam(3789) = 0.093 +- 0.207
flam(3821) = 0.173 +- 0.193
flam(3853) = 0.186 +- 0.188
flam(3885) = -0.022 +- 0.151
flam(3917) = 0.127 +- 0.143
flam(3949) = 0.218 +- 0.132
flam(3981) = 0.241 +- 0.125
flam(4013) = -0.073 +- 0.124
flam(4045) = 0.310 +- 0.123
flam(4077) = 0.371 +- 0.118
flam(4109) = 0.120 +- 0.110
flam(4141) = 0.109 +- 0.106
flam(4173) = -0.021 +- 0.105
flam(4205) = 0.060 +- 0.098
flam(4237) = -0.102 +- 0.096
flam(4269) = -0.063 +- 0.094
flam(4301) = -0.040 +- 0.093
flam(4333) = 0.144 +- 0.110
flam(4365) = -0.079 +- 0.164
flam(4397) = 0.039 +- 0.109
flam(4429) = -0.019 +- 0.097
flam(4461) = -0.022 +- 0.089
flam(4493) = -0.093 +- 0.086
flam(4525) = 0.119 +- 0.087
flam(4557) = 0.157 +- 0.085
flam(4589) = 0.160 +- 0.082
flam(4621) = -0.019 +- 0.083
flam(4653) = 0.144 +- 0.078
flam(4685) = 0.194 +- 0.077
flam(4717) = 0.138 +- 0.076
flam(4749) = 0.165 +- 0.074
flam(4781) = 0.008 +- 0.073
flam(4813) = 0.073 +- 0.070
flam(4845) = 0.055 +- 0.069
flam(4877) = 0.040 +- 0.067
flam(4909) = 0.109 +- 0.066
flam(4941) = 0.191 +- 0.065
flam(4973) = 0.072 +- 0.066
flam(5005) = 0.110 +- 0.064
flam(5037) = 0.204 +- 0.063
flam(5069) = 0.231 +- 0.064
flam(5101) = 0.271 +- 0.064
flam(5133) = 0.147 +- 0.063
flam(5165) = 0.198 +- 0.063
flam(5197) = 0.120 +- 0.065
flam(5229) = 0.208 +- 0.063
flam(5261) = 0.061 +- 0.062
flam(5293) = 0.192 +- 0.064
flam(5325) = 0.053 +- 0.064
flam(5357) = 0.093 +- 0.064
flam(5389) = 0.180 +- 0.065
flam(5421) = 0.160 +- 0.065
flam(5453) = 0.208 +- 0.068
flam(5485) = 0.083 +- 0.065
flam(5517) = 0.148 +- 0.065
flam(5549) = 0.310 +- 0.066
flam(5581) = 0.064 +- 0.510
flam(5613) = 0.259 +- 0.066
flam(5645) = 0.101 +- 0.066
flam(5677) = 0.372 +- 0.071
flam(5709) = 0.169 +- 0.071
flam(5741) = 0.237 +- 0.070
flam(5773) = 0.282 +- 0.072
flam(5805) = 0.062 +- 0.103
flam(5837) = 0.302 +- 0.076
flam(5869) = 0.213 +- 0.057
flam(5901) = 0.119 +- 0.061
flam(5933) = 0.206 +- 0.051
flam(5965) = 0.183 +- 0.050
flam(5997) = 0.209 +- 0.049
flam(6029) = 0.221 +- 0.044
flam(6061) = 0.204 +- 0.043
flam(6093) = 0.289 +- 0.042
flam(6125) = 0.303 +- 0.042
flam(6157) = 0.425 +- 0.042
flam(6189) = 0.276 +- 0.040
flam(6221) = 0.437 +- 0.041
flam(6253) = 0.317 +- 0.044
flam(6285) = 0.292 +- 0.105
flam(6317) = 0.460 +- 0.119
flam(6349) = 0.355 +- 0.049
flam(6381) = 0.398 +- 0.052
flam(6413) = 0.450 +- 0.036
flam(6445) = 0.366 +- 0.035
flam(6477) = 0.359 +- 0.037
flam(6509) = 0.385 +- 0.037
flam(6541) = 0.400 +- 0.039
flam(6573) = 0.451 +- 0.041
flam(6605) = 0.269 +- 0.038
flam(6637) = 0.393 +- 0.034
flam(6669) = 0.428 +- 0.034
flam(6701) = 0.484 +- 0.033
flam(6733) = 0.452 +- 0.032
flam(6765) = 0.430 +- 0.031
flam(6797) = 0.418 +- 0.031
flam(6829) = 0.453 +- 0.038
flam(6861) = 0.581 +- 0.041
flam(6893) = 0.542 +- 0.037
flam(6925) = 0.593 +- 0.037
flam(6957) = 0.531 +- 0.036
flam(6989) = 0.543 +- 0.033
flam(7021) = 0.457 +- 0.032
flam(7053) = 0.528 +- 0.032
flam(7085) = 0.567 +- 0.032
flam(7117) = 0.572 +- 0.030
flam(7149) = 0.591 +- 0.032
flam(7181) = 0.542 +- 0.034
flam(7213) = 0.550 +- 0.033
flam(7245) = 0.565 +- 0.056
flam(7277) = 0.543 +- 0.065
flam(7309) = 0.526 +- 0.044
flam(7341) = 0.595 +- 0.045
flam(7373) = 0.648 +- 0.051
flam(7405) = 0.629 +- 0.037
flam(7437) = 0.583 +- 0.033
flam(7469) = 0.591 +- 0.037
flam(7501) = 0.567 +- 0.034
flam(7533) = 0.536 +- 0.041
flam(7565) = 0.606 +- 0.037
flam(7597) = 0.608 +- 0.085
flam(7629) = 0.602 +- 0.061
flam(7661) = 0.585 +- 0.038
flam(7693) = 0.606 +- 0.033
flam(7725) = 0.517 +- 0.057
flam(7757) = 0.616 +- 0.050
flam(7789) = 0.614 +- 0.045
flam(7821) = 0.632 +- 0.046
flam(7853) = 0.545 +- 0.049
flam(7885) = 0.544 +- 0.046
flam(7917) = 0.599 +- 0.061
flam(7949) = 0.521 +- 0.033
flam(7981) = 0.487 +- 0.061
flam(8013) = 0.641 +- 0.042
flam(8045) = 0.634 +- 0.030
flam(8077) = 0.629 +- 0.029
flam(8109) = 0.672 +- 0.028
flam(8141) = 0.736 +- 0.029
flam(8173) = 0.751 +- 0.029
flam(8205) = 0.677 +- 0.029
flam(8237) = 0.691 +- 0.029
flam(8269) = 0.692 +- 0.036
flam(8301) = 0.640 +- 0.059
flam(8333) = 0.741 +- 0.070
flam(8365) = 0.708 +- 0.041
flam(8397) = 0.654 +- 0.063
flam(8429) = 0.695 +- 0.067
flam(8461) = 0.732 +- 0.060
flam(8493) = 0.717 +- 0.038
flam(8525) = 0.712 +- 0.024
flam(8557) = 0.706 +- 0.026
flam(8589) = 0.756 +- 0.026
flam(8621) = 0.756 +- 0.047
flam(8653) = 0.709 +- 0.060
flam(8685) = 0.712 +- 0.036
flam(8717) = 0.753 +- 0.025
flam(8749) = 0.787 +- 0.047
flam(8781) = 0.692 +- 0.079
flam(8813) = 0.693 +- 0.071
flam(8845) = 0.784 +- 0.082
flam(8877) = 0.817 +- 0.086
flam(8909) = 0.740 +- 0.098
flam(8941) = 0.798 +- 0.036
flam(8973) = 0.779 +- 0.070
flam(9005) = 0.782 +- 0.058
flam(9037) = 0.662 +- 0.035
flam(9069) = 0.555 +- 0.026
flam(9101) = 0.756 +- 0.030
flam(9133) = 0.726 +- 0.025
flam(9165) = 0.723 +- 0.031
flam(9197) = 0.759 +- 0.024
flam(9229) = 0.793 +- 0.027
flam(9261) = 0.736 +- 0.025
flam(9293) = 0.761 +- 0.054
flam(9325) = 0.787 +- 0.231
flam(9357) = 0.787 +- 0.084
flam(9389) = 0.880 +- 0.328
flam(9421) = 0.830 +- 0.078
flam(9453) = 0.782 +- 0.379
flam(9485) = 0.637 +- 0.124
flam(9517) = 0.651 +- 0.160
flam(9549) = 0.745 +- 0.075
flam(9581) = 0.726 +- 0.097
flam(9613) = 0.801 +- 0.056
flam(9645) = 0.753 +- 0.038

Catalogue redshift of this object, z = 0.54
